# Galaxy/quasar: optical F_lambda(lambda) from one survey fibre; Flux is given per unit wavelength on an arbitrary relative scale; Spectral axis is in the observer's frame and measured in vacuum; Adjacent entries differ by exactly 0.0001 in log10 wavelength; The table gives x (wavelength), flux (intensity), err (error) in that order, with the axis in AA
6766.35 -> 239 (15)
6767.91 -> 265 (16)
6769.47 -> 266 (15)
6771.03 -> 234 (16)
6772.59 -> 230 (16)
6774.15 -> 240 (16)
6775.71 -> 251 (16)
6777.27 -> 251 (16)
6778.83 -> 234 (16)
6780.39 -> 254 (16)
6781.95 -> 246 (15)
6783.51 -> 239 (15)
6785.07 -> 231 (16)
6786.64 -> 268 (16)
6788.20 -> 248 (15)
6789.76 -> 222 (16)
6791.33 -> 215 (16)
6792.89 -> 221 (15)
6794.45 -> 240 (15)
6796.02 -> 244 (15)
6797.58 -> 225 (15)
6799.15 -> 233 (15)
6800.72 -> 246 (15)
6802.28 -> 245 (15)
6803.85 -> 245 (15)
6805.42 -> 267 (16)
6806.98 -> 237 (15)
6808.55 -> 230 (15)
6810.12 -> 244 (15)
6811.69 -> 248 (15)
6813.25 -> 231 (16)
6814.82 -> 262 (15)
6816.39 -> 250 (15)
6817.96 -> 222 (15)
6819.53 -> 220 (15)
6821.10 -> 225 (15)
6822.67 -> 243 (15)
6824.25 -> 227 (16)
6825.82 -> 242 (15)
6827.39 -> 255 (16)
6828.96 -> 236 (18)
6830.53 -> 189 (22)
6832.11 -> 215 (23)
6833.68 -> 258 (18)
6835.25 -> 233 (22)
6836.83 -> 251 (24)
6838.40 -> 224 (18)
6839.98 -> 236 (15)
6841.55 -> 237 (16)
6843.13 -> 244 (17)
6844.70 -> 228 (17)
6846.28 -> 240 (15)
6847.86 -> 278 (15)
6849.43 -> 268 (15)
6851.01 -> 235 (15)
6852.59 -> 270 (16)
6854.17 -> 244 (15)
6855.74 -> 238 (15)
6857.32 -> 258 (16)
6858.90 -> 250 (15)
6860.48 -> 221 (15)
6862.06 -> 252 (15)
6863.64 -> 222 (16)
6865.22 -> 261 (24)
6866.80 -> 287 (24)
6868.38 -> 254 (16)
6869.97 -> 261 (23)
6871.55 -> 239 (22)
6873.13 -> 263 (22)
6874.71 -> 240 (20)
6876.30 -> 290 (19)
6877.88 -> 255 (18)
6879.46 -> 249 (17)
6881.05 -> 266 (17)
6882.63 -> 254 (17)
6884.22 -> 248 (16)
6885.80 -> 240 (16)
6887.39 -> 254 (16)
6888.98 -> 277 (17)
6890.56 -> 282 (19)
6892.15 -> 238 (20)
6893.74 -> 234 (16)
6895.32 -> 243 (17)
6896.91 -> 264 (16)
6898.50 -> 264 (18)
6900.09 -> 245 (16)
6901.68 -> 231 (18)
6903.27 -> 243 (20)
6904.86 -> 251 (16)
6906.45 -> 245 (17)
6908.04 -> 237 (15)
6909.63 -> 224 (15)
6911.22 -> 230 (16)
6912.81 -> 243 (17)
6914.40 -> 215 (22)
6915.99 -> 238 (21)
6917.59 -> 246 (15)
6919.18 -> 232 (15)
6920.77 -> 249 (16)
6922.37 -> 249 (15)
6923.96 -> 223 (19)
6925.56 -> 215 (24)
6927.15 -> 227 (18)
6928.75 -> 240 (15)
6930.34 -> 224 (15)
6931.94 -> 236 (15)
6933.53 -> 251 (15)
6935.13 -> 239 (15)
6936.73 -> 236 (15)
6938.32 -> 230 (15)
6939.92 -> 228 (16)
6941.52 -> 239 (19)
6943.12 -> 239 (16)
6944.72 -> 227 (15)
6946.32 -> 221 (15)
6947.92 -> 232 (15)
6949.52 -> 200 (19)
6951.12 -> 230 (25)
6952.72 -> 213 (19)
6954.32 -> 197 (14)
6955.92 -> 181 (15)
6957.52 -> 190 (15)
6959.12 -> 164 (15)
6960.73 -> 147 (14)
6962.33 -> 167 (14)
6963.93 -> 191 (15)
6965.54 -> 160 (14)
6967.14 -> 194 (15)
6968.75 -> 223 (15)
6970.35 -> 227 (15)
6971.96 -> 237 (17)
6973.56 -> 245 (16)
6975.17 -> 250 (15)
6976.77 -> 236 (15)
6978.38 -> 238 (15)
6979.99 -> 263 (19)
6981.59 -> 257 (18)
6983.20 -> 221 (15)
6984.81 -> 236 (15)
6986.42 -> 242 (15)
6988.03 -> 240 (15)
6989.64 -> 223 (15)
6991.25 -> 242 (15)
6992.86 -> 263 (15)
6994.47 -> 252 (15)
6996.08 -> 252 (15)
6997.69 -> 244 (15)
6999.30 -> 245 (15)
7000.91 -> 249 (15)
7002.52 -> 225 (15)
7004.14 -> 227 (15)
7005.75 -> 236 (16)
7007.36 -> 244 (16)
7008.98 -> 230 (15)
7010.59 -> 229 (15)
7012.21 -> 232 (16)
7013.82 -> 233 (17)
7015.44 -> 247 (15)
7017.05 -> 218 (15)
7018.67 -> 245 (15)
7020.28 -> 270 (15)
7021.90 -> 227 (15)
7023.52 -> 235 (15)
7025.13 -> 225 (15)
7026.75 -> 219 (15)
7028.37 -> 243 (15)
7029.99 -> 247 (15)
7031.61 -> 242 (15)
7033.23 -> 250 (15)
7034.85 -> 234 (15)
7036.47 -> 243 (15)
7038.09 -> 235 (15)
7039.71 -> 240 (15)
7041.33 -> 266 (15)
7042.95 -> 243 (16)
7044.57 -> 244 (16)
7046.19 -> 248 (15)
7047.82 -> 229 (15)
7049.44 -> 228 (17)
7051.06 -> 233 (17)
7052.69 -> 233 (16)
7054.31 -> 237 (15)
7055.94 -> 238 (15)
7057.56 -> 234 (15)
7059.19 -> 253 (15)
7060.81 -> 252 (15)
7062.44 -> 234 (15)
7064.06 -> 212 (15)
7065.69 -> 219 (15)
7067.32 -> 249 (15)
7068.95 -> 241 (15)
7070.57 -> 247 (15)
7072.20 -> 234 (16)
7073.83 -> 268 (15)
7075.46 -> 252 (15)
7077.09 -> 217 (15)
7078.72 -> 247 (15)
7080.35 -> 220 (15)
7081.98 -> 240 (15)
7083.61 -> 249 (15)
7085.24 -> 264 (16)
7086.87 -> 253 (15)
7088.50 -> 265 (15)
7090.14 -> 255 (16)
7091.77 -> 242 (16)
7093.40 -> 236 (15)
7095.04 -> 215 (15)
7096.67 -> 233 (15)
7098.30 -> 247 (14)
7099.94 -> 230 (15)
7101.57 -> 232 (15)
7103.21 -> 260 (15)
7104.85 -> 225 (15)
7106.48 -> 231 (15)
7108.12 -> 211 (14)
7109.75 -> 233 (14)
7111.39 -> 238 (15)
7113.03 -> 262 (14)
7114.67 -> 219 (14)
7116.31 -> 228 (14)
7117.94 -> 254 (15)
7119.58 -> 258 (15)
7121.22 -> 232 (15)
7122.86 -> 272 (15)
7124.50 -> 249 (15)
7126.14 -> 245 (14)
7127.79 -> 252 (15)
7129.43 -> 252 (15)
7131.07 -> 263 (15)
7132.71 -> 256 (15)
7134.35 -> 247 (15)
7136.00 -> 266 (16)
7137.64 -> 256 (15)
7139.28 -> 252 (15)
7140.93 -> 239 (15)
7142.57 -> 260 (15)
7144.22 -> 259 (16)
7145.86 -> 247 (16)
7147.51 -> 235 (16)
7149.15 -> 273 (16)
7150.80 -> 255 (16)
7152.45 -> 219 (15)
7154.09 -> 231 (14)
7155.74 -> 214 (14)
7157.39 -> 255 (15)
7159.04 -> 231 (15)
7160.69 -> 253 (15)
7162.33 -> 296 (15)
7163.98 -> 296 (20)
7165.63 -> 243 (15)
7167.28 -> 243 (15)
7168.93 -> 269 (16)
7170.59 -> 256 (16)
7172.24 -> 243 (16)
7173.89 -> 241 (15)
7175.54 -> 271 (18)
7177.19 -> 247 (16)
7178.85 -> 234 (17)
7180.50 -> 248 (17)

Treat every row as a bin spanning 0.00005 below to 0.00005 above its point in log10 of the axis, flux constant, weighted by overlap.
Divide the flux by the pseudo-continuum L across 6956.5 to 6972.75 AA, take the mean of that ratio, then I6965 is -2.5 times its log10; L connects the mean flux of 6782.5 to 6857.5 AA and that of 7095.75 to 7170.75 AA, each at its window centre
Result 0.27 mag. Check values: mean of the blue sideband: 240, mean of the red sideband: 247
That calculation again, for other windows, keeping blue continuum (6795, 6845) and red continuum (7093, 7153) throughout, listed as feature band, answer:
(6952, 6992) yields 0.122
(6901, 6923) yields 0.007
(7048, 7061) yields 0.024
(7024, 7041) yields 0.017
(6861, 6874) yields -0.069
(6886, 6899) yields -0.074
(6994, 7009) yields 0.004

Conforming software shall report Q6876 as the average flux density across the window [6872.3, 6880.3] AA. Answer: 259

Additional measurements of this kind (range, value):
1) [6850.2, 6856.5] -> 247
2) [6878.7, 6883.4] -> 256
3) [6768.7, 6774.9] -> 242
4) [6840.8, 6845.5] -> 236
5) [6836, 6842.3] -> 237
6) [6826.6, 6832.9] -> 224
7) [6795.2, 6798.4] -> 234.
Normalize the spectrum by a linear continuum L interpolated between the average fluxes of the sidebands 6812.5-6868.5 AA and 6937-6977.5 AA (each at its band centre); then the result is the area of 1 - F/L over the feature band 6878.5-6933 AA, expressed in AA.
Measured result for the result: -4.4 AA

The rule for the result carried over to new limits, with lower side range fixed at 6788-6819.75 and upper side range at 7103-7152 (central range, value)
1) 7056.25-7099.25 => 0.8 AA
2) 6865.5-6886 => -1.5 AA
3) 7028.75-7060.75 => 0.5 AA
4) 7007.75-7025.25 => 0.6 AA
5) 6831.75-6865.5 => -0.6 AA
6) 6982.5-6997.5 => 0.1 AA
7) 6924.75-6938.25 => 0.5 AA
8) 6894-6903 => -0.3 AA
